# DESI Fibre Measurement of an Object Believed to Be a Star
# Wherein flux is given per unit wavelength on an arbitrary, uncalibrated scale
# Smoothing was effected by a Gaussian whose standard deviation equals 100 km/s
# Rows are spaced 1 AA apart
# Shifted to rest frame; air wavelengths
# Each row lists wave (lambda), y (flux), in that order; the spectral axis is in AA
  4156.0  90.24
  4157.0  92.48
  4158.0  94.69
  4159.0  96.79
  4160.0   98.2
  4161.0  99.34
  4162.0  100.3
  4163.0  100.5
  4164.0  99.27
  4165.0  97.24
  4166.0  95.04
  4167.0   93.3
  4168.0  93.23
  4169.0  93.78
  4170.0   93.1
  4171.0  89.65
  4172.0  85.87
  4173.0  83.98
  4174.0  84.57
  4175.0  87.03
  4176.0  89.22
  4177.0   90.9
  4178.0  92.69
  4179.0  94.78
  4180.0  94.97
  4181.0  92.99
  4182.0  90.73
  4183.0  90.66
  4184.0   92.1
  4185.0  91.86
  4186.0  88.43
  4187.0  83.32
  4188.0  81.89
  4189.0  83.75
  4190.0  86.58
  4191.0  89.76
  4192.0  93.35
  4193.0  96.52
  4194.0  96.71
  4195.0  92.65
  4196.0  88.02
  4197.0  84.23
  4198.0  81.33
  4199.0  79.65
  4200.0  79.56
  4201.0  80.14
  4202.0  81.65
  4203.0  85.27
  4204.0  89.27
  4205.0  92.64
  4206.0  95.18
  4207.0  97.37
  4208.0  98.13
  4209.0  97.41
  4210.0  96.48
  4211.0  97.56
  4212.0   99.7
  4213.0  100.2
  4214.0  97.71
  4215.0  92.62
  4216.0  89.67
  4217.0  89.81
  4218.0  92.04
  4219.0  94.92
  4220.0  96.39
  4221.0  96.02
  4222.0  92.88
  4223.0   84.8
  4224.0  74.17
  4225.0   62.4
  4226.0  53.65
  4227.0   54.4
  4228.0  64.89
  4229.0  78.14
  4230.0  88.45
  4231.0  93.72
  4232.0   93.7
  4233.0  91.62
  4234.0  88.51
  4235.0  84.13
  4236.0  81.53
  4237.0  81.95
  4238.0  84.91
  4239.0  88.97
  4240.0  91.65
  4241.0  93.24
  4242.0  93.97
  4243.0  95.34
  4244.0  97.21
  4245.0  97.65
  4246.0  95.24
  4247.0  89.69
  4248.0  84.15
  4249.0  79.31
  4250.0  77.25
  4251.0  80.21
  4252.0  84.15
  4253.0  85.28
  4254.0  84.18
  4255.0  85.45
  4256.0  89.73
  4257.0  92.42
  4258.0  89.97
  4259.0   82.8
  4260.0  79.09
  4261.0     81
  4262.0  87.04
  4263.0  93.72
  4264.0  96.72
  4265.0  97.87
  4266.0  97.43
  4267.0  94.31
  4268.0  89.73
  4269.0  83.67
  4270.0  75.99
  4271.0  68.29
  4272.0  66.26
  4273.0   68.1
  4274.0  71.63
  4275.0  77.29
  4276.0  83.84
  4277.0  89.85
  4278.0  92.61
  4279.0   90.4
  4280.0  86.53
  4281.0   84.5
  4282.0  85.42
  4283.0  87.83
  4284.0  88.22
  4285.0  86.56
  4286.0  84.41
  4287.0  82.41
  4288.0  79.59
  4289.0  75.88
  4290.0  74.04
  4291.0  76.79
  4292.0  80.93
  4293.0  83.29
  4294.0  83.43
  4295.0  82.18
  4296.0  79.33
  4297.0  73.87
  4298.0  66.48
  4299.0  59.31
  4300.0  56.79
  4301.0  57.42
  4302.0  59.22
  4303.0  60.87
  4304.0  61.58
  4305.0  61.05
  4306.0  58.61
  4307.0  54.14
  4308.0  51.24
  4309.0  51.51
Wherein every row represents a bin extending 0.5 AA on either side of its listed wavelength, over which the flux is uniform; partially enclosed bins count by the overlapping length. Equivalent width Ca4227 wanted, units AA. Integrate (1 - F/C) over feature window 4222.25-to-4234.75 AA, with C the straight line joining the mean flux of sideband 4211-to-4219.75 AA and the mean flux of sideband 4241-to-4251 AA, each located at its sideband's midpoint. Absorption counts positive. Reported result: 1.99 AA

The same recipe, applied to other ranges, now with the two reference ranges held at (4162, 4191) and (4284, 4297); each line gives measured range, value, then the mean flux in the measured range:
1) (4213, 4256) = -0.2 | 86.1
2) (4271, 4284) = 0.0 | 81.7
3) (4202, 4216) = -1.1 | 94.7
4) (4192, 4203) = 0.3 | 86.3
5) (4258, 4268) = -0.8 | 90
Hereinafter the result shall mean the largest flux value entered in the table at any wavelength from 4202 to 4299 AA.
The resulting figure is 100.2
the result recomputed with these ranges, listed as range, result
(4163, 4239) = 100.5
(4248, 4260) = 92.42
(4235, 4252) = 97.65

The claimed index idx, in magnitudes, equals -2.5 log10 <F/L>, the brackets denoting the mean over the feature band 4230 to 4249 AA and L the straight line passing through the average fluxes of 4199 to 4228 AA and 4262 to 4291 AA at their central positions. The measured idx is -0.05 mag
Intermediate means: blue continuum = 87.4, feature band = 90.1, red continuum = 84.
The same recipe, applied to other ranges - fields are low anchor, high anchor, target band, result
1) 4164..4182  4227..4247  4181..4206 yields 0.03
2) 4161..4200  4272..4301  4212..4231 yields 0.03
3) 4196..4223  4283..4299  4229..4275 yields -0.02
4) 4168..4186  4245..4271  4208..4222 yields -0.08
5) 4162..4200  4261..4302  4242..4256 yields -0.05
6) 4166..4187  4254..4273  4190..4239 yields 0.01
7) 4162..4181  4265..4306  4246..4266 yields -0.07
